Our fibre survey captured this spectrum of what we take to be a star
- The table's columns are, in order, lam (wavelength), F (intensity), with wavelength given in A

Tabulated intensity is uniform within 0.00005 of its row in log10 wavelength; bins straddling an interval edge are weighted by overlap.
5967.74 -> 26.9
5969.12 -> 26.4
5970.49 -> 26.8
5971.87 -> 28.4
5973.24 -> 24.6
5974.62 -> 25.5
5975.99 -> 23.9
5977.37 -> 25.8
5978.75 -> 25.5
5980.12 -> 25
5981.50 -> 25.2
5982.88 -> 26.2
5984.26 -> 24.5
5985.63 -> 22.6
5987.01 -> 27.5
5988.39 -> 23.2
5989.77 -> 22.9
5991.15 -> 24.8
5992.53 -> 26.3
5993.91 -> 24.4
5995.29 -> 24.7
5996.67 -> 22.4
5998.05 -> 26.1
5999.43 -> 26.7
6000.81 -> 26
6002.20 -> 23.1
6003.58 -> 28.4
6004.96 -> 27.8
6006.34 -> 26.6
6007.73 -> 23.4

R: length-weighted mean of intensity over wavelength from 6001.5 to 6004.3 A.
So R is 25.7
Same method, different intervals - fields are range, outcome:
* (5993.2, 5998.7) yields 24.4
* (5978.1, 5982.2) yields 25.2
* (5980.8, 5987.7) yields 25.2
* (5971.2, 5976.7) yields 25.6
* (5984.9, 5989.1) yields 24.5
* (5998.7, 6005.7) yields 26.4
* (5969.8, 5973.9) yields 26.6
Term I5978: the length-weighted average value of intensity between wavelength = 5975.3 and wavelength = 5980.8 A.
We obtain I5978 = 25.1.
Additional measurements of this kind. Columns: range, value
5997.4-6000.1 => 26.4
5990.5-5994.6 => 25.2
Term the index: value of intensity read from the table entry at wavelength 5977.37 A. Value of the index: 25.8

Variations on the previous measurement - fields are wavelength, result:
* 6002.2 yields 23.1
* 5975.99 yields 23.9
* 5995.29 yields 24.7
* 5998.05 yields 26.1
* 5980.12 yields 25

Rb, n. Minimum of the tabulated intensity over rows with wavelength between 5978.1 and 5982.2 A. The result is 25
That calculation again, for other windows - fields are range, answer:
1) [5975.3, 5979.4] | 23.9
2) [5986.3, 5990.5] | 22.9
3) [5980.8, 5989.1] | 22.6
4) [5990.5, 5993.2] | 24.8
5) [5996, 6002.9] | 22.4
